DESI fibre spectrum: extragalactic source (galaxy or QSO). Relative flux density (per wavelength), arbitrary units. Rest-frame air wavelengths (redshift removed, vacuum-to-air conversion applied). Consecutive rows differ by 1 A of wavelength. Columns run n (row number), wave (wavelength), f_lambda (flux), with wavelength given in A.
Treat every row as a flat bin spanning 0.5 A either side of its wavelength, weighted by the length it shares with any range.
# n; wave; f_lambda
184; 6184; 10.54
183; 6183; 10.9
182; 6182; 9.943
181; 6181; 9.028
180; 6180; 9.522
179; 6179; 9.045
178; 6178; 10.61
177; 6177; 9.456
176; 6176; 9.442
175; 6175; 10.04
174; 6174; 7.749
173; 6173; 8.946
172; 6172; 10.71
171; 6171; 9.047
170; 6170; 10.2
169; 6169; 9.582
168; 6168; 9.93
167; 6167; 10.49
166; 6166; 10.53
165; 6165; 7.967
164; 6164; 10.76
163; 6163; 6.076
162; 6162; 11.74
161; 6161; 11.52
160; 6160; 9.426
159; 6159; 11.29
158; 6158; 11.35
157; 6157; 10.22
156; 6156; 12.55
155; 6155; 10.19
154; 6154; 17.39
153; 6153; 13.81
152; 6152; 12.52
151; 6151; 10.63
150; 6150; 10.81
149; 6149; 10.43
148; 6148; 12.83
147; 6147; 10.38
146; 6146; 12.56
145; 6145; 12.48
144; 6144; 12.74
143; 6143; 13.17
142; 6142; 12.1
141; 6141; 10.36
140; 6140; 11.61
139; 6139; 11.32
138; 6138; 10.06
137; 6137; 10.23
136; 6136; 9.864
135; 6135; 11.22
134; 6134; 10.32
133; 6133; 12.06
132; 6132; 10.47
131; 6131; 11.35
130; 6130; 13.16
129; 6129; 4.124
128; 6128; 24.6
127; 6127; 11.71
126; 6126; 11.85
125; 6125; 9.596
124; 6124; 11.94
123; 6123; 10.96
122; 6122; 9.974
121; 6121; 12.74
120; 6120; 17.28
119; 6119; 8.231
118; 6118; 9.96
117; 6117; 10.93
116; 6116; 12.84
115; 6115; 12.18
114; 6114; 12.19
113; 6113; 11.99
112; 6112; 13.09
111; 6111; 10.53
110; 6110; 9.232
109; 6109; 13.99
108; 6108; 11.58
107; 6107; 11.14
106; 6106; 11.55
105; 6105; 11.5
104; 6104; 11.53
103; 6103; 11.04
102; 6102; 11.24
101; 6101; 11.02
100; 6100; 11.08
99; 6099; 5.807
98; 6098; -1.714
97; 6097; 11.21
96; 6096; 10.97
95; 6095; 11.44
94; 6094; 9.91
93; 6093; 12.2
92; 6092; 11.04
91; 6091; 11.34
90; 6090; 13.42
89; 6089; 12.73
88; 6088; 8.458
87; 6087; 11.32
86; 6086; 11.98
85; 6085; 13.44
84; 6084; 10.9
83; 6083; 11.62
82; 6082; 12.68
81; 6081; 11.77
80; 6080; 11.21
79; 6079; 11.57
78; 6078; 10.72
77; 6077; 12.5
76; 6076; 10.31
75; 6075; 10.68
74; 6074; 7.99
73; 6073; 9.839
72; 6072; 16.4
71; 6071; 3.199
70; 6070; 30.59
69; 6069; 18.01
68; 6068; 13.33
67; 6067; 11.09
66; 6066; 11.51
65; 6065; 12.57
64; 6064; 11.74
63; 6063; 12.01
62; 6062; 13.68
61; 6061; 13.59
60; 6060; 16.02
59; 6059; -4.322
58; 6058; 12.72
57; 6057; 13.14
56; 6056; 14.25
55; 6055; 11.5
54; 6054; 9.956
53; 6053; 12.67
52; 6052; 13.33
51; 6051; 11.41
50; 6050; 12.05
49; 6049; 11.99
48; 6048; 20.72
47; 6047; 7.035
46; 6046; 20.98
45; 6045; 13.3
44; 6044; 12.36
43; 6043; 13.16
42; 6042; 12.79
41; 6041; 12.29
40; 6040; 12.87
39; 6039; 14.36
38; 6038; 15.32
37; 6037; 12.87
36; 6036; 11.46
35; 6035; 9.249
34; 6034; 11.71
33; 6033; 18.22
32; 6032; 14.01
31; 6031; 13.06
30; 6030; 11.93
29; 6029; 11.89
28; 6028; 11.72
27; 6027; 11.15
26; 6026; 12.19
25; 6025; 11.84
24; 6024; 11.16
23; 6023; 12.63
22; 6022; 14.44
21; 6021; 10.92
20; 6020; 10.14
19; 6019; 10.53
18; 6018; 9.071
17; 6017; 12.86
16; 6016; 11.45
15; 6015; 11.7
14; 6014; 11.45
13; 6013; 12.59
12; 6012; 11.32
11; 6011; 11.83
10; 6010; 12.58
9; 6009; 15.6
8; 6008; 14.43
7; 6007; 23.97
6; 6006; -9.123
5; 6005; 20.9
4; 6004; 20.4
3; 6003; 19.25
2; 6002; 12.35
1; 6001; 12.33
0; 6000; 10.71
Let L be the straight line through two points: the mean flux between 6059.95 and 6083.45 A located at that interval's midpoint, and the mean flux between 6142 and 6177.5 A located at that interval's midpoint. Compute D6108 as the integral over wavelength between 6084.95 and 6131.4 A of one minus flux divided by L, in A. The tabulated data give 2.44 A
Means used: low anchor 12.6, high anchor 10.8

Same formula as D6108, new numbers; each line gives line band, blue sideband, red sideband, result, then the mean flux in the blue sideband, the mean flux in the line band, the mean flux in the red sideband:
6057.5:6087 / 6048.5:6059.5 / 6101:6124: -2.6 A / 10.8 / 12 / 11.6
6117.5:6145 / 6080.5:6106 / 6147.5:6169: -1.8 A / 10.7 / 11.6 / 11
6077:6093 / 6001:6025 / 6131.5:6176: 0.1 A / 12.7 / 11.7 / 10.9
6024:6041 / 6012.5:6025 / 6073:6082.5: -1.8 A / 11.6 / 12.7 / 11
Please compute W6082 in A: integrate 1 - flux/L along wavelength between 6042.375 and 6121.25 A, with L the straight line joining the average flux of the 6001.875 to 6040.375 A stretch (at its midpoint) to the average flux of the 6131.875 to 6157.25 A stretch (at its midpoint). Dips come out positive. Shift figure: 2.7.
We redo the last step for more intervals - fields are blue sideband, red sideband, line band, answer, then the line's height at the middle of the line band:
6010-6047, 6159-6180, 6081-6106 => 1.1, 11.2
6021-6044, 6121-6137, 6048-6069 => 0.5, 12.4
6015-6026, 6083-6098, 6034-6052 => -2.8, 11.4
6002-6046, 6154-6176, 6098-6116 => 0.6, 11.3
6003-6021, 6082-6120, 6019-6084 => -3.2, 11.9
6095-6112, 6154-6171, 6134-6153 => -2.0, 10.4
